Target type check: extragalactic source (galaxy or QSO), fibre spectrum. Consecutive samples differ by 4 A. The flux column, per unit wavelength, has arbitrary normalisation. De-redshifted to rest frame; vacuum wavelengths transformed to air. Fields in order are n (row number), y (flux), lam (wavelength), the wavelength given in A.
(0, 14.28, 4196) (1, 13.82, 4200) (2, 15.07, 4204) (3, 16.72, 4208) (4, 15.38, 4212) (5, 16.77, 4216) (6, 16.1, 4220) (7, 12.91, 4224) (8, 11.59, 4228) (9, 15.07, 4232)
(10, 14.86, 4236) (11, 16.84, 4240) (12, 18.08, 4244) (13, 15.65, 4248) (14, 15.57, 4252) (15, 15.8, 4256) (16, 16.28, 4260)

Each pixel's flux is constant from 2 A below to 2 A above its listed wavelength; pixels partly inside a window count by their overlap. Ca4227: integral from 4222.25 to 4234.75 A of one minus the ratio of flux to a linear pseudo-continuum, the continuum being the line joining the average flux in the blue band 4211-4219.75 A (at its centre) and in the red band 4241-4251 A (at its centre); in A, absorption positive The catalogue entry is 2.4 A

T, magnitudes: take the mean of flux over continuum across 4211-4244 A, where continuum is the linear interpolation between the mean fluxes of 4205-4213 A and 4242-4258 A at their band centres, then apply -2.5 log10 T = 0.071 mag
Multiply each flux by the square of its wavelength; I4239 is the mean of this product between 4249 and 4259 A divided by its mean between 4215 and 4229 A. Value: 1.11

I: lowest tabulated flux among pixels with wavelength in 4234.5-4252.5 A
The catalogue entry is 14.86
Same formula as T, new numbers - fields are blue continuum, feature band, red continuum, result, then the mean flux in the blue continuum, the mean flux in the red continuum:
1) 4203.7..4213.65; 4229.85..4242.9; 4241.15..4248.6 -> 0.07 mag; 15.8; 17.1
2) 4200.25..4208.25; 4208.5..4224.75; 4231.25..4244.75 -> 0.00 mag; 15.3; 16.1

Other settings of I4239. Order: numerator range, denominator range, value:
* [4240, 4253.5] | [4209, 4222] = 1.04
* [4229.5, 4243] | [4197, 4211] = 1.05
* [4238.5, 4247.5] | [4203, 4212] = 1.10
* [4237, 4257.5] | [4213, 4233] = 1.14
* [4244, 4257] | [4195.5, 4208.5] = 1.10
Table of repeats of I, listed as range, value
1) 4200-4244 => 11.59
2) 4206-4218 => 15.38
